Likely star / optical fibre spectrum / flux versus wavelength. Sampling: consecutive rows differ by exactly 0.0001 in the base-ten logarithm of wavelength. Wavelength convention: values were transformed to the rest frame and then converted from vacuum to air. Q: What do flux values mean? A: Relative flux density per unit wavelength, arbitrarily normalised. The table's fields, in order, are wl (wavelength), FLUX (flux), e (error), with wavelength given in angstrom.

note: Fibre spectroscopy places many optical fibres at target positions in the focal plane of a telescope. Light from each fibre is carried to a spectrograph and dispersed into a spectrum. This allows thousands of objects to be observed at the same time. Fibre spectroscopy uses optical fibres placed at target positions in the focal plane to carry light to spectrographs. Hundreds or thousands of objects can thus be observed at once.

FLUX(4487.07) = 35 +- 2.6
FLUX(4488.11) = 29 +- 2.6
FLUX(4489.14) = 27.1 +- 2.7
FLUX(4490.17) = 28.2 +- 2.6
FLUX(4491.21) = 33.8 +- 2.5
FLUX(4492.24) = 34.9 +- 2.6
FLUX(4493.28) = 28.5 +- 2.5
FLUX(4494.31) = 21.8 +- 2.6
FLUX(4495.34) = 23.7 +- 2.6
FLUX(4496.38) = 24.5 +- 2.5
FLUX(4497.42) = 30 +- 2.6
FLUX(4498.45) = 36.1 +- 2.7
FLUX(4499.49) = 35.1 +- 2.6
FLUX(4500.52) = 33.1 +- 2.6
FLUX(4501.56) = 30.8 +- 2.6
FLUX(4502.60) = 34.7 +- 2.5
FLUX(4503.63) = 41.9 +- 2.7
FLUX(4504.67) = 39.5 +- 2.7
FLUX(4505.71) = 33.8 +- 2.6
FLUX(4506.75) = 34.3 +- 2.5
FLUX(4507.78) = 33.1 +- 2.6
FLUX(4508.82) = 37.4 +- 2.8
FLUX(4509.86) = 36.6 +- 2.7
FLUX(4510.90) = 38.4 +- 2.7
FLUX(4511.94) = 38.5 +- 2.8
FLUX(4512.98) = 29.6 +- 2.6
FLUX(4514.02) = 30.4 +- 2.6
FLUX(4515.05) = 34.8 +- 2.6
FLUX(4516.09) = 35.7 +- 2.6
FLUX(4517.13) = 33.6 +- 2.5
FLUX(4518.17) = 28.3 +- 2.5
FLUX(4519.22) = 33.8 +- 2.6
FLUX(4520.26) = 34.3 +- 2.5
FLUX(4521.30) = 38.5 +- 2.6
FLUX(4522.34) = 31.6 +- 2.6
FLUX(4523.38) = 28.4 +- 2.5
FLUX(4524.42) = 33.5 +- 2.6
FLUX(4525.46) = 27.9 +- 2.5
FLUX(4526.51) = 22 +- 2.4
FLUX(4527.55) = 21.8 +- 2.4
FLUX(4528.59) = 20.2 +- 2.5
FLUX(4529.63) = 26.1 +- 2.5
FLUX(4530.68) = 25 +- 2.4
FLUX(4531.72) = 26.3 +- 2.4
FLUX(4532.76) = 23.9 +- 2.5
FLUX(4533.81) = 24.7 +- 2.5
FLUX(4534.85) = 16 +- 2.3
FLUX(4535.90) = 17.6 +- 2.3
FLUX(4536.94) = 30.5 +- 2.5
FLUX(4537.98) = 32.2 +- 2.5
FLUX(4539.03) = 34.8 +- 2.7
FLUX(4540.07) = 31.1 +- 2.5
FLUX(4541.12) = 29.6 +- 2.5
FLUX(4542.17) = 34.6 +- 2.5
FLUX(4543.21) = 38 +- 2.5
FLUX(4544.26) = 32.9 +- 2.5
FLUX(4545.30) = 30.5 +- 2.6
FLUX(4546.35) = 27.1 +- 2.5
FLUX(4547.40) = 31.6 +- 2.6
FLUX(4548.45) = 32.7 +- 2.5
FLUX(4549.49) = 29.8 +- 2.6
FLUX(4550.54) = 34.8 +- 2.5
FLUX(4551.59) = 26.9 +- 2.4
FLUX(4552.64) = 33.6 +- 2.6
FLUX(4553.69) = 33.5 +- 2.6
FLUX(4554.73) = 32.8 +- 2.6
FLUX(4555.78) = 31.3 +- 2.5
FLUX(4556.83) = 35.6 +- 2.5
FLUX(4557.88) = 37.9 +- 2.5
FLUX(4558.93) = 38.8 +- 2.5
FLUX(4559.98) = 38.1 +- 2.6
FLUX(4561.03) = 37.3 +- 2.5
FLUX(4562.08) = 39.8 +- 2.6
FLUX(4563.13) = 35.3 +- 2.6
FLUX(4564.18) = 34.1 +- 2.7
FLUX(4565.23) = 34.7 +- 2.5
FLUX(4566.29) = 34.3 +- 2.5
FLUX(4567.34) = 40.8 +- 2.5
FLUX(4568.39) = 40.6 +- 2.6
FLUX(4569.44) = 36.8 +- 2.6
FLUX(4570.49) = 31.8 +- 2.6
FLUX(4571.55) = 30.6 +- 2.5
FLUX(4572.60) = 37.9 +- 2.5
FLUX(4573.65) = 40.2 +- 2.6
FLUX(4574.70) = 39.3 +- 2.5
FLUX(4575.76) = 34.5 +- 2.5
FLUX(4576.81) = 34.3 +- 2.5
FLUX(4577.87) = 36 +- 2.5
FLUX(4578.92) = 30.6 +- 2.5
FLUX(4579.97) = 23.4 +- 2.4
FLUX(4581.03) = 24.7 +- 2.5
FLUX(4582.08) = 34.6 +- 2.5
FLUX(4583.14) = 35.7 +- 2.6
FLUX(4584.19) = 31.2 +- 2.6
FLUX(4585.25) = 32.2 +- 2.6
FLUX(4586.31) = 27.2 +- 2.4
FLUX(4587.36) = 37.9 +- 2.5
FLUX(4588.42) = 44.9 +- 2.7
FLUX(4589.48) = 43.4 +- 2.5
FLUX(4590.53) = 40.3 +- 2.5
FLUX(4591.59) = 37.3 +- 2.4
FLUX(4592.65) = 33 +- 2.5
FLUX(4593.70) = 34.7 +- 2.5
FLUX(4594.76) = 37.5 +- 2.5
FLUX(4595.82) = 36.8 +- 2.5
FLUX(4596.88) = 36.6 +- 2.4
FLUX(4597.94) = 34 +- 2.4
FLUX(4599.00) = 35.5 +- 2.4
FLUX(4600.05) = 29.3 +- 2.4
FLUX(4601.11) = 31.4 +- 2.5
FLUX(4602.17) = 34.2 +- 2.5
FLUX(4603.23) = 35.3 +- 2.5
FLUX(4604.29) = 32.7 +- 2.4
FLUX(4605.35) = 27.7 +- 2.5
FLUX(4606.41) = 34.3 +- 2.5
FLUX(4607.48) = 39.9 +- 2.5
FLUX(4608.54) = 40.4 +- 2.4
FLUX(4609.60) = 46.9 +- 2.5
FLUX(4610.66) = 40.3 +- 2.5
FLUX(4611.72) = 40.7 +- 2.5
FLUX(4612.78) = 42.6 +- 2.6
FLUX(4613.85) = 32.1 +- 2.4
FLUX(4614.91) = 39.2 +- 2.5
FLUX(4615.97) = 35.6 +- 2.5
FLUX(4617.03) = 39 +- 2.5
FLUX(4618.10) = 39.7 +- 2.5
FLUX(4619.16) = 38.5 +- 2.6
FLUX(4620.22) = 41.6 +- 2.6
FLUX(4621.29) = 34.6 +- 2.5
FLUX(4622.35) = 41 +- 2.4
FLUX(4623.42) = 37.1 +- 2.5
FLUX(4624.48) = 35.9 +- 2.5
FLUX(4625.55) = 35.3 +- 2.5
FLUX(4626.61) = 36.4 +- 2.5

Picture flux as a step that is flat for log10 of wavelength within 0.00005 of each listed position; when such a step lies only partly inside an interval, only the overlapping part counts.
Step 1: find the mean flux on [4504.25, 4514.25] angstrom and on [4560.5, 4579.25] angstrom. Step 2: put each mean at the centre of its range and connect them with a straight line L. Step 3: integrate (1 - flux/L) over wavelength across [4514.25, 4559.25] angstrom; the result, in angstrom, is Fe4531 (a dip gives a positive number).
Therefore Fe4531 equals 6.7 angstrom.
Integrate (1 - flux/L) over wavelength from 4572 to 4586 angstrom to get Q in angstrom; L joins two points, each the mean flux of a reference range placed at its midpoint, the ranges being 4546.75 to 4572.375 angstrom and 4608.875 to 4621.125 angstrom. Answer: 1.2 angstrom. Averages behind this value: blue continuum 34.7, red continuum 39.5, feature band 33.3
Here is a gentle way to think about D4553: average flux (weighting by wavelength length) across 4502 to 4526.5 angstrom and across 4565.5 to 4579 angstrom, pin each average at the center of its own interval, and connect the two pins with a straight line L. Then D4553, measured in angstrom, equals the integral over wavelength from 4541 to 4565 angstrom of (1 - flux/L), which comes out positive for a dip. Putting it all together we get 1.07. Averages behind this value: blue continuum 34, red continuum 36.1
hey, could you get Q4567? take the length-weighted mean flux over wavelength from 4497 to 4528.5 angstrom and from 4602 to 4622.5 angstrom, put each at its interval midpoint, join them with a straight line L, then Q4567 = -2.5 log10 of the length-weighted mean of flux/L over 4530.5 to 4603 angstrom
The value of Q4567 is 0.07 mag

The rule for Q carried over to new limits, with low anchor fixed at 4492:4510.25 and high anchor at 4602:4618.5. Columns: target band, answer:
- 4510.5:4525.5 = 0.1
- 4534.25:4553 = 2.4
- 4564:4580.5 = 0.4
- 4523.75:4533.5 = 2.5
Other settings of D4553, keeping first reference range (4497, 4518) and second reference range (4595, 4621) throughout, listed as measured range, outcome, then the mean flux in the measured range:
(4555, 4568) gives -0.2 angstrom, 36.5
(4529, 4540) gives 2.9 angstrom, 25.9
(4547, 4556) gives 1.0 angstrom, 31.9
